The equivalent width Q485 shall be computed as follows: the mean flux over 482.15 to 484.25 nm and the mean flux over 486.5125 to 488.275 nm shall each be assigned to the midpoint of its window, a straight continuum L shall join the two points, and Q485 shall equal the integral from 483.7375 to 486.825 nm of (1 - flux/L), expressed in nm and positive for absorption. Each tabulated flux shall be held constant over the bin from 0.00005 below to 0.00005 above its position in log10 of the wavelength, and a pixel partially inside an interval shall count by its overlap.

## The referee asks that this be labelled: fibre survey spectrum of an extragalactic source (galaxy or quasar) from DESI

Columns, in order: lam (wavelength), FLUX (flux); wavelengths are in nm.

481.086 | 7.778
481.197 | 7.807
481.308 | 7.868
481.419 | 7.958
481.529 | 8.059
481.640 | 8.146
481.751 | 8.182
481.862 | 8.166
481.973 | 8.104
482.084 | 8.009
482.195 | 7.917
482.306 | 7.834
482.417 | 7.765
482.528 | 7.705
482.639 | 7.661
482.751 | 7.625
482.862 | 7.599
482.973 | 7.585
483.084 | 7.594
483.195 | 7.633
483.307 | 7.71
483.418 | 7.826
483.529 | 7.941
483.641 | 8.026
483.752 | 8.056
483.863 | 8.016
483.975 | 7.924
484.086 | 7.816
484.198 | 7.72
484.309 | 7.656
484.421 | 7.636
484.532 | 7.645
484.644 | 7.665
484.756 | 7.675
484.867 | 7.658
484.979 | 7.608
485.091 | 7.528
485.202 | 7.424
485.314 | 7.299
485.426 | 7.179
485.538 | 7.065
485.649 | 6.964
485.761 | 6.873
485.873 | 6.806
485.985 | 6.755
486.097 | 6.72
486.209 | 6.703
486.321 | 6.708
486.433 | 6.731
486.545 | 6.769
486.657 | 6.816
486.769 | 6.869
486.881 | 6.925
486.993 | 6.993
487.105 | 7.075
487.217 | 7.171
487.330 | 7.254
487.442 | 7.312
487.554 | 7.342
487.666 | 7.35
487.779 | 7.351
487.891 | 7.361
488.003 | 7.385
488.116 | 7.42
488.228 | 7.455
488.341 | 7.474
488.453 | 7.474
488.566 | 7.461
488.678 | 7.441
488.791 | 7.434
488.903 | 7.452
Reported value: 0.09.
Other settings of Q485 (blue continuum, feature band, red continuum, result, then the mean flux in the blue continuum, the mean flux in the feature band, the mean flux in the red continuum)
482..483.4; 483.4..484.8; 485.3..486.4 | -0.09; 7.73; 7.81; 6.89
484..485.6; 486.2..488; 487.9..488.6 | 0.10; 7.55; 7.07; 7.43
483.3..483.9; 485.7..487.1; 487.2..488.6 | 0.14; 7.95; 6.82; 7.37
